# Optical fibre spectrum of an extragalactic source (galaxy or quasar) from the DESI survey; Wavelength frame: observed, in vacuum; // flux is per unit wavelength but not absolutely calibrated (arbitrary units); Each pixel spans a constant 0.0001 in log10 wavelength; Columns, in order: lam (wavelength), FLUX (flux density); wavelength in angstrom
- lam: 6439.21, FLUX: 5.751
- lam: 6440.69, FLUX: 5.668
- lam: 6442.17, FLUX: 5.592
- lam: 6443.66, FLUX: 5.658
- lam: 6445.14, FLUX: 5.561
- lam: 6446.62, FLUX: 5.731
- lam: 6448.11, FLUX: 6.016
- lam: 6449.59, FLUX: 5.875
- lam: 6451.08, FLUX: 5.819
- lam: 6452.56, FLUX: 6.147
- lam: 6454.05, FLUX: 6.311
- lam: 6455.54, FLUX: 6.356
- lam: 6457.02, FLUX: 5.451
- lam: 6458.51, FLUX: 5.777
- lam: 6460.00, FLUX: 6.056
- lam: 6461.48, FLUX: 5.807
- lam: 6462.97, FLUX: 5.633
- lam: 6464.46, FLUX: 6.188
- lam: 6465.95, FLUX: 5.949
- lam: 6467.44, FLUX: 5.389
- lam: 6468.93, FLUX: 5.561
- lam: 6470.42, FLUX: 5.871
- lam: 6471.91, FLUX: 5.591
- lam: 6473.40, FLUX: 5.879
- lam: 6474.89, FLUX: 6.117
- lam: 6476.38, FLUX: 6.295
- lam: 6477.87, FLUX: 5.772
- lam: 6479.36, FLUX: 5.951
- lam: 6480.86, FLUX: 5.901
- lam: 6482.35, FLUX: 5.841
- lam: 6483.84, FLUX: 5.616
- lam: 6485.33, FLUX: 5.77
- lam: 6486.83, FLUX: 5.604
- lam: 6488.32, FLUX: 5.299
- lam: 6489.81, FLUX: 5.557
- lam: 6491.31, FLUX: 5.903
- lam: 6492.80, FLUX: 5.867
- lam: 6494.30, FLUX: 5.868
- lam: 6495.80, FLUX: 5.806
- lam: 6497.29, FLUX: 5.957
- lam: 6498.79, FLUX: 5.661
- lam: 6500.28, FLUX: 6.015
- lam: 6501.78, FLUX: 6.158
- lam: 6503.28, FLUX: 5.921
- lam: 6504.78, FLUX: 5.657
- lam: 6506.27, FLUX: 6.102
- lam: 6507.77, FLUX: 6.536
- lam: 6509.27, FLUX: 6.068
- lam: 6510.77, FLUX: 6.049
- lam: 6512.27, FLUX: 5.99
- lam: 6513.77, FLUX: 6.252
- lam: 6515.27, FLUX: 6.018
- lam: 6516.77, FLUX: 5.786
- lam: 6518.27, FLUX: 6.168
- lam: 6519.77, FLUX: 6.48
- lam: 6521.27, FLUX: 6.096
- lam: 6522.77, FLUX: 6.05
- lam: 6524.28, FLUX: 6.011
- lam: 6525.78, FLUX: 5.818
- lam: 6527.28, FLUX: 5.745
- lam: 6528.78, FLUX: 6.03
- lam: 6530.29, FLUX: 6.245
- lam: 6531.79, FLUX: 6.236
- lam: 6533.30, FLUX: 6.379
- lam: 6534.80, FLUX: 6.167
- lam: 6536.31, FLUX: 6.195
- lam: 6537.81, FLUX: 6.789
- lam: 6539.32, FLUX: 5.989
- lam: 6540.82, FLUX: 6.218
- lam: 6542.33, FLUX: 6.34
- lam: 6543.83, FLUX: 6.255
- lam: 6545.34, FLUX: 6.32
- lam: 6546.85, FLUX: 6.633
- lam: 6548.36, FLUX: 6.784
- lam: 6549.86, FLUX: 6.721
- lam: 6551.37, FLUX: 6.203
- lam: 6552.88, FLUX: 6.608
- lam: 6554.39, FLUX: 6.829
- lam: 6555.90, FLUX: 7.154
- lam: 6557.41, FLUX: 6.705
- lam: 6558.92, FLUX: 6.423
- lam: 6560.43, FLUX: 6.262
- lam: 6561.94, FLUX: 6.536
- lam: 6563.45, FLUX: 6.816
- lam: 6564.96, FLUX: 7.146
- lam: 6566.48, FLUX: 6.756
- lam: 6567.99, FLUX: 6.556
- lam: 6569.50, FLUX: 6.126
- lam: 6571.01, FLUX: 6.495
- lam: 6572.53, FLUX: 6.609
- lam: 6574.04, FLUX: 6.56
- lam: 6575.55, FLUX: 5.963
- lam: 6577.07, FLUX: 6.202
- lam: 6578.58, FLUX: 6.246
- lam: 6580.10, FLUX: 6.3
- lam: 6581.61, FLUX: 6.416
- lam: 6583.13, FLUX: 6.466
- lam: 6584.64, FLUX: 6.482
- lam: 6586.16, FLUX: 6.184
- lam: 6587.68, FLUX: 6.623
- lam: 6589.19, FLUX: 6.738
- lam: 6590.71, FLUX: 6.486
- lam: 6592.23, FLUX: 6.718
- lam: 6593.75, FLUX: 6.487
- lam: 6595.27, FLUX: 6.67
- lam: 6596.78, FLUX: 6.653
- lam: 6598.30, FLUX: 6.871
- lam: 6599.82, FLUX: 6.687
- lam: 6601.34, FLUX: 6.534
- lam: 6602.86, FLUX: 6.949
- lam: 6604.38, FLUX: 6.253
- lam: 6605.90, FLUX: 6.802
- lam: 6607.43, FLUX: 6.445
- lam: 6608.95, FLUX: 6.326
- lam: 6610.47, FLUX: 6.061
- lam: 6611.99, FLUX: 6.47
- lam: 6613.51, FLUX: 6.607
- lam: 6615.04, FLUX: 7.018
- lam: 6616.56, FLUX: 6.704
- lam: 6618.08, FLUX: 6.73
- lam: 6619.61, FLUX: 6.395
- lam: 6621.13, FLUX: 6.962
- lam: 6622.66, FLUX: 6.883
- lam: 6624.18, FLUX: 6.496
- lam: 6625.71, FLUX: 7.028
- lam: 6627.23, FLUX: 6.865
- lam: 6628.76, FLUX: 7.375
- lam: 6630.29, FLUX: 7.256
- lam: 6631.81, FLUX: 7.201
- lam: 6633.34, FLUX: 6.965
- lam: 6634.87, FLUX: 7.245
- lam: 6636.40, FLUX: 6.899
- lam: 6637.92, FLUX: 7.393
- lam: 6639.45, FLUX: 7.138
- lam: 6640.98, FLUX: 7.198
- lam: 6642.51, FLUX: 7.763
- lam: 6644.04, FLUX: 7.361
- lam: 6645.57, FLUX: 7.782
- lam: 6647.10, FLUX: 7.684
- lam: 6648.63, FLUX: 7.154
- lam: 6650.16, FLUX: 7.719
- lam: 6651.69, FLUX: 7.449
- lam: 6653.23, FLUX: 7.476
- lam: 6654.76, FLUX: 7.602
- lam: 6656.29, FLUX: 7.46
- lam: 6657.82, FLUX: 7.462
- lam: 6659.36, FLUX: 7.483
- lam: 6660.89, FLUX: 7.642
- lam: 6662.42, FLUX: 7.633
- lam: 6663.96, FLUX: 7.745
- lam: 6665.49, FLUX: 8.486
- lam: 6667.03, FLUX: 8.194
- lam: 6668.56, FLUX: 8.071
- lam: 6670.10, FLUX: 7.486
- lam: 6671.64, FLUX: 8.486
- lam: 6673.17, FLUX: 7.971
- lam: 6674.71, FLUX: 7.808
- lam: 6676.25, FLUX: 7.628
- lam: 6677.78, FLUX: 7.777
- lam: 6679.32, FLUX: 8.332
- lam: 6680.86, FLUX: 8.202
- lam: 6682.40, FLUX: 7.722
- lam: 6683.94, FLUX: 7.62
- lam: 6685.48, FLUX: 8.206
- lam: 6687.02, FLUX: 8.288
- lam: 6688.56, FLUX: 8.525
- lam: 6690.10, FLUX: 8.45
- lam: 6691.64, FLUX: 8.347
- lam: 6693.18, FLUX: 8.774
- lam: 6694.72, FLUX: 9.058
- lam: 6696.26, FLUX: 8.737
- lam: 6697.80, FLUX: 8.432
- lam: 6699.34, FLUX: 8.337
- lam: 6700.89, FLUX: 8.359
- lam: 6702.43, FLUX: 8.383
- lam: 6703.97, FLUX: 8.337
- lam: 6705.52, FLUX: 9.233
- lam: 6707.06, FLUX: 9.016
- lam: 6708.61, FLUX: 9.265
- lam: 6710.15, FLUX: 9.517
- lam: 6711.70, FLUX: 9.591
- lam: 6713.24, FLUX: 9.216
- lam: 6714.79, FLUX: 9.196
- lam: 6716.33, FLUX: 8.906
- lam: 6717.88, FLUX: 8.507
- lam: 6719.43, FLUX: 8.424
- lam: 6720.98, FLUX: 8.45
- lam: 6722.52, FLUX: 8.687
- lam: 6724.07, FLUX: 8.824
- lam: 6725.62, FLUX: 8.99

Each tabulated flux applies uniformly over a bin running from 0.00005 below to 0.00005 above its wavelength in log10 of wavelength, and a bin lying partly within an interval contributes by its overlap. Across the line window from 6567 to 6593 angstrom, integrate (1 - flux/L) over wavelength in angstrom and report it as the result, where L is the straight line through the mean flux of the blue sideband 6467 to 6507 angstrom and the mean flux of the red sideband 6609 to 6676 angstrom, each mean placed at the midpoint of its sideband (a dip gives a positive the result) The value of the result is 1.1 angstrom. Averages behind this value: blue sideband 5.82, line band 6.43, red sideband 7.31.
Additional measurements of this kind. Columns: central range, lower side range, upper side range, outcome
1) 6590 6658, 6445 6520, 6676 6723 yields 6.1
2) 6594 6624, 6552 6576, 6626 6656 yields 1.7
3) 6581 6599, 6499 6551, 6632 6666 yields 0.8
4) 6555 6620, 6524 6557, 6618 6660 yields 2.1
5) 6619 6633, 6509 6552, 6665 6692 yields 0.9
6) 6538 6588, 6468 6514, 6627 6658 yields 0.7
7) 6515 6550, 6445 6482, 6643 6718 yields 2.1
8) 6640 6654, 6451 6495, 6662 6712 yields 0.7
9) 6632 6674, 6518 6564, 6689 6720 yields 2.4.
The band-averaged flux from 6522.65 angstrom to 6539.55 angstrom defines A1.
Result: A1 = 6.14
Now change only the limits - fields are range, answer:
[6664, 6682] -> 8.02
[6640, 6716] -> 8.16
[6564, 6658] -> 6.83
